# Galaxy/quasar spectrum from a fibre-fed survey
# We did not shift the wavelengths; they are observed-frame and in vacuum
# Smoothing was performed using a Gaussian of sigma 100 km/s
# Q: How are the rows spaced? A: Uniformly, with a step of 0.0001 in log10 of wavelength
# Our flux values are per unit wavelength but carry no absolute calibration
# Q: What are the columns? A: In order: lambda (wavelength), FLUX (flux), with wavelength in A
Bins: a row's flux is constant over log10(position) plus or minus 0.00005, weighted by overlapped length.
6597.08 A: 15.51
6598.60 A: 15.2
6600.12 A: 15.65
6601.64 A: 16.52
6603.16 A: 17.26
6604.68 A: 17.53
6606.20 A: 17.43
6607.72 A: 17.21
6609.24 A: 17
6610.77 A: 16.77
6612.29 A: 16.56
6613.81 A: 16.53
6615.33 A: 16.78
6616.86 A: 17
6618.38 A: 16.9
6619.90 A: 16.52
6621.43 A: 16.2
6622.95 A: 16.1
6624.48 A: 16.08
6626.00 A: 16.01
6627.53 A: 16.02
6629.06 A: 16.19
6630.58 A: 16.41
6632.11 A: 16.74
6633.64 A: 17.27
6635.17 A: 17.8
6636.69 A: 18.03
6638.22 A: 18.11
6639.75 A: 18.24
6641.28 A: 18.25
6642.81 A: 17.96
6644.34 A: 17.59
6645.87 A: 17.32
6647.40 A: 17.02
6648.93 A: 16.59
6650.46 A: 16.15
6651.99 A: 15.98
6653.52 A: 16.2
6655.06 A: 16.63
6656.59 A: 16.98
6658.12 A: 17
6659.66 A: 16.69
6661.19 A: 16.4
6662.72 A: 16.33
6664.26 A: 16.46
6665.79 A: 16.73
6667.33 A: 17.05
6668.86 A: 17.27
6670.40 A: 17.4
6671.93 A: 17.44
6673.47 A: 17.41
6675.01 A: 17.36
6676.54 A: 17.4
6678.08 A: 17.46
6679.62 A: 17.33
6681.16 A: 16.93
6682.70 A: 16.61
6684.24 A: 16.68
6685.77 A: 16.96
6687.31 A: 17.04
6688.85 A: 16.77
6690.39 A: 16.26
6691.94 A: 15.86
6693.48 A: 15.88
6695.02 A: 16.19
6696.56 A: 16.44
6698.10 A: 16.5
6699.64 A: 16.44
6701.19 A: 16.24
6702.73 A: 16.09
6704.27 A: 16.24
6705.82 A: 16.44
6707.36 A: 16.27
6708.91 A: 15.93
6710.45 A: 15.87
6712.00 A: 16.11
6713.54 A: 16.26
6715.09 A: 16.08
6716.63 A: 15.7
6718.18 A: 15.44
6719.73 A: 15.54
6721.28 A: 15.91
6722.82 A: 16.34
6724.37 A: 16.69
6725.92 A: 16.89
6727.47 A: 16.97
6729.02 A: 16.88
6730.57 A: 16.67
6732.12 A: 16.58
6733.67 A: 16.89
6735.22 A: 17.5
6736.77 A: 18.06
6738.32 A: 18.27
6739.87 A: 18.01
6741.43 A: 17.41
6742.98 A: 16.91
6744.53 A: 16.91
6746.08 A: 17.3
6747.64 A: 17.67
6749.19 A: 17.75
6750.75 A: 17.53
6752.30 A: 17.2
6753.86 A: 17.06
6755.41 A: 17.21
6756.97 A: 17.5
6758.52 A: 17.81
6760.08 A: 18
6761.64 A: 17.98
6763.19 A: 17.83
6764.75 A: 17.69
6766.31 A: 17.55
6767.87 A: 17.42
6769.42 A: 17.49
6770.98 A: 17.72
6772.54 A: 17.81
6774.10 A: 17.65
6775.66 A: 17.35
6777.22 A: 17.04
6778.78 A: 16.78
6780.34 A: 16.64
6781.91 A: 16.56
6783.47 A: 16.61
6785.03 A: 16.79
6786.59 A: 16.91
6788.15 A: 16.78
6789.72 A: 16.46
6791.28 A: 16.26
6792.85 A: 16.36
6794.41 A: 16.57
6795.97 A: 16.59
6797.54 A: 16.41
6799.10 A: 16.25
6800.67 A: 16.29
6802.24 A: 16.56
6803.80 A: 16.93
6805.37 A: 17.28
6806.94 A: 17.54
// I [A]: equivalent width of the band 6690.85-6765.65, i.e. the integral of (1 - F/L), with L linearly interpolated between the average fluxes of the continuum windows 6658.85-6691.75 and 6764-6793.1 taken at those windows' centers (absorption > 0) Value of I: 0.8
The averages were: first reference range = 16.9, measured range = 16.8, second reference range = 17.1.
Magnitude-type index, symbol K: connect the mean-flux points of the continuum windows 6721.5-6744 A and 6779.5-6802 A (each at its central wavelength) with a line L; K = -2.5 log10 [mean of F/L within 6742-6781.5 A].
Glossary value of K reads -0.04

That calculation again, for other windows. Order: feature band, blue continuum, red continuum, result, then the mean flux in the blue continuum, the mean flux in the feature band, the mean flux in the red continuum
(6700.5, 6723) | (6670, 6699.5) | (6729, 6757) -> 0.07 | 16.8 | 16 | 17.3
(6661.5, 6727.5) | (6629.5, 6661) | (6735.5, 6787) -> 0.05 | 17.1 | 16.5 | 17.4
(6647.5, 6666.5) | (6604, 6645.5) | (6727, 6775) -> 0.04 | 17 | 16.5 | 17.5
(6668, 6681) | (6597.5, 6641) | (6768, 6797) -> -0.03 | 16.8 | 17.4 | 16.9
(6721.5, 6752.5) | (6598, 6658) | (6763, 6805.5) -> -0.02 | 16.8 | 17.2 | 16.9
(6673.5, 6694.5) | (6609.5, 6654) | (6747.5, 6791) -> 0.01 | 16.9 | 16.8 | 17.3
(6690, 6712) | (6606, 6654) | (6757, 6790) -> 0.06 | 16.9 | 16.2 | 17.3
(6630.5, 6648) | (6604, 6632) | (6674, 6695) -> -0.06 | 16.6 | 17.6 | 16.8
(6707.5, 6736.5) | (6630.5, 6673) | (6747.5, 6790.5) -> 0.05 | 17.1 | 16.4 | 17.3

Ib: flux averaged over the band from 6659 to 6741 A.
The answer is 16.7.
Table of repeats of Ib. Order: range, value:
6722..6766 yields 17.3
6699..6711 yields 16.2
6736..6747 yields 17.5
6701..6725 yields 16.1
